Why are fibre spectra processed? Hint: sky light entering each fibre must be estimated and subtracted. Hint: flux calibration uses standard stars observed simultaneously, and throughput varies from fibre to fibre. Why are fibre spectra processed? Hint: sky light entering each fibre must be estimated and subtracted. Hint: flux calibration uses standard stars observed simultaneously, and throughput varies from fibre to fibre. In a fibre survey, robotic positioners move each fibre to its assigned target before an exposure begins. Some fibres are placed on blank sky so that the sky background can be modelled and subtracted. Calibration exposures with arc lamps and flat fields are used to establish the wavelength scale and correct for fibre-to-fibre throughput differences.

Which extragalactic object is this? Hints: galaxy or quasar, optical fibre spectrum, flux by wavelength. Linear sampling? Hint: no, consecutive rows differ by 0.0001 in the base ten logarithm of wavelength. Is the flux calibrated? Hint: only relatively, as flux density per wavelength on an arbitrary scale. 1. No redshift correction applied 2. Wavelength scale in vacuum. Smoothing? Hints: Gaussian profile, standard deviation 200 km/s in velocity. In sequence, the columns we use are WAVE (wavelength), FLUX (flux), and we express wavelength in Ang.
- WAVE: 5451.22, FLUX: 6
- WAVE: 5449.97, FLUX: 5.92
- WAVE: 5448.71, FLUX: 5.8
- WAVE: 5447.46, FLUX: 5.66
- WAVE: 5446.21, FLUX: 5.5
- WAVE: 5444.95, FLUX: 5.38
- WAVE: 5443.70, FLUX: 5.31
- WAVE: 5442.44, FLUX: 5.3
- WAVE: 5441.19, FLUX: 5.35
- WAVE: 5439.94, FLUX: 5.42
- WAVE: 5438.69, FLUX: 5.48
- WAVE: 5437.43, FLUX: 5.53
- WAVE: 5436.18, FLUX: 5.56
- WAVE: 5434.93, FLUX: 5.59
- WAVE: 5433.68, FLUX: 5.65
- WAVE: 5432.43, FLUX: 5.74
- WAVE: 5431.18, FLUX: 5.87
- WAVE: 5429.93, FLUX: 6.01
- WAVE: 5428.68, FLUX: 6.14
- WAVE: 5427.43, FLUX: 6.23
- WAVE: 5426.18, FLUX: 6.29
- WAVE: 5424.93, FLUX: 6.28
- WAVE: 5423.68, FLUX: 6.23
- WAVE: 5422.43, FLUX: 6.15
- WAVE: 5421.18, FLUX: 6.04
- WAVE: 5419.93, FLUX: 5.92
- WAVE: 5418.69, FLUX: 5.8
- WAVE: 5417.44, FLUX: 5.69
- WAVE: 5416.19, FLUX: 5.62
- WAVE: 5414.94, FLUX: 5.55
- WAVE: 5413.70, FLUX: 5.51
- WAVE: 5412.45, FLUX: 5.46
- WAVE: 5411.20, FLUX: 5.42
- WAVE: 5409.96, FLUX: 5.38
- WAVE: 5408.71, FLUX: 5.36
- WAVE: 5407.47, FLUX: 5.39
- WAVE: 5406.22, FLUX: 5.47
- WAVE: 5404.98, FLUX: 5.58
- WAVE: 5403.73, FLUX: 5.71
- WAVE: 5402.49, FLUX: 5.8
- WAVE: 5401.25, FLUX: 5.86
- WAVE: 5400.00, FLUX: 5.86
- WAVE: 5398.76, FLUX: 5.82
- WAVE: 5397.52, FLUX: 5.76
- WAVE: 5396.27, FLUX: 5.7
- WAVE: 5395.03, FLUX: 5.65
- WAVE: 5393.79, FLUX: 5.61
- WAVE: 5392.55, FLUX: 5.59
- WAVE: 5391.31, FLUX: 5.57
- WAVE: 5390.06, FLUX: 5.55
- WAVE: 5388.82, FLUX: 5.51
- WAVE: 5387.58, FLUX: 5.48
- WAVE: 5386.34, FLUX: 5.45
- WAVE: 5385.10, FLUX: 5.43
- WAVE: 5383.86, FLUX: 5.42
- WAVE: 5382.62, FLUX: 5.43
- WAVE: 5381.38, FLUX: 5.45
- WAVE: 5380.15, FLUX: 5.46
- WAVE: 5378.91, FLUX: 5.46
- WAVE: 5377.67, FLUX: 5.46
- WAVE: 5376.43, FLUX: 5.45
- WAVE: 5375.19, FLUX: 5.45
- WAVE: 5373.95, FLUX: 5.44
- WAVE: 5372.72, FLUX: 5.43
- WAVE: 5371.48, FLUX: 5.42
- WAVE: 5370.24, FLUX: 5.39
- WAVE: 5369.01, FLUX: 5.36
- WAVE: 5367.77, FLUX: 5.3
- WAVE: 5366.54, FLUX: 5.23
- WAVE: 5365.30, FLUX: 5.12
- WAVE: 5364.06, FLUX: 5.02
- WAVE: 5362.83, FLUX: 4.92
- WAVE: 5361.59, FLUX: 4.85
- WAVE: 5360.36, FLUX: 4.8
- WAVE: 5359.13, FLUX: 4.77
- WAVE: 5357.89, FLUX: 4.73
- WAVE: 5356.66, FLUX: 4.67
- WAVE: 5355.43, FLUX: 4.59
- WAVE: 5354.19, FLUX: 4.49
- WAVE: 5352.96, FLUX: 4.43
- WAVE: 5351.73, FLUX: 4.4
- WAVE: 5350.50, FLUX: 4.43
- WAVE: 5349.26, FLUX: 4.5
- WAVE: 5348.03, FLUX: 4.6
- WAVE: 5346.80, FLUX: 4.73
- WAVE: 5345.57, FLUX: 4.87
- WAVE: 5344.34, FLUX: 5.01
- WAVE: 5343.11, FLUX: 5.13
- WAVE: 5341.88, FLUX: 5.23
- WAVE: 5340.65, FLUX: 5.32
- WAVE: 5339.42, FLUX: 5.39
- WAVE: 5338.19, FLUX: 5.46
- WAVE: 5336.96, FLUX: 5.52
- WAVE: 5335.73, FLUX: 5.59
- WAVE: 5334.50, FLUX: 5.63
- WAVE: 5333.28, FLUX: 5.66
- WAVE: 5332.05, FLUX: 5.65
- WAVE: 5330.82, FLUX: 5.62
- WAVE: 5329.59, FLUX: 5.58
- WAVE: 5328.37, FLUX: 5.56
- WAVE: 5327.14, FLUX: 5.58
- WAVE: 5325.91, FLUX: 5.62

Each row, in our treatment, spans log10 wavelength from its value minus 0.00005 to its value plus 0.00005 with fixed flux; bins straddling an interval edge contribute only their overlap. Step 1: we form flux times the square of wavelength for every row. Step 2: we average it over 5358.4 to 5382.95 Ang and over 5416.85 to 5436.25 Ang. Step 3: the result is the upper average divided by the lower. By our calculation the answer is 1.16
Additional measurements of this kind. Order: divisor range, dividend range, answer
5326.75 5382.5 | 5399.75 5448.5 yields 1.13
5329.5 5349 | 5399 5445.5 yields 1.11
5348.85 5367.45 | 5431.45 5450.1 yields 1.21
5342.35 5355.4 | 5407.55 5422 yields 1.23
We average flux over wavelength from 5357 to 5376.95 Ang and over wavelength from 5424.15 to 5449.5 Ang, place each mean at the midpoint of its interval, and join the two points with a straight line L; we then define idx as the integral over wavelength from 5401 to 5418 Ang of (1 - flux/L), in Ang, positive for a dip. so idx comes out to -0.2 Ang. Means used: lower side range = 5.16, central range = 5.55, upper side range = 5.71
